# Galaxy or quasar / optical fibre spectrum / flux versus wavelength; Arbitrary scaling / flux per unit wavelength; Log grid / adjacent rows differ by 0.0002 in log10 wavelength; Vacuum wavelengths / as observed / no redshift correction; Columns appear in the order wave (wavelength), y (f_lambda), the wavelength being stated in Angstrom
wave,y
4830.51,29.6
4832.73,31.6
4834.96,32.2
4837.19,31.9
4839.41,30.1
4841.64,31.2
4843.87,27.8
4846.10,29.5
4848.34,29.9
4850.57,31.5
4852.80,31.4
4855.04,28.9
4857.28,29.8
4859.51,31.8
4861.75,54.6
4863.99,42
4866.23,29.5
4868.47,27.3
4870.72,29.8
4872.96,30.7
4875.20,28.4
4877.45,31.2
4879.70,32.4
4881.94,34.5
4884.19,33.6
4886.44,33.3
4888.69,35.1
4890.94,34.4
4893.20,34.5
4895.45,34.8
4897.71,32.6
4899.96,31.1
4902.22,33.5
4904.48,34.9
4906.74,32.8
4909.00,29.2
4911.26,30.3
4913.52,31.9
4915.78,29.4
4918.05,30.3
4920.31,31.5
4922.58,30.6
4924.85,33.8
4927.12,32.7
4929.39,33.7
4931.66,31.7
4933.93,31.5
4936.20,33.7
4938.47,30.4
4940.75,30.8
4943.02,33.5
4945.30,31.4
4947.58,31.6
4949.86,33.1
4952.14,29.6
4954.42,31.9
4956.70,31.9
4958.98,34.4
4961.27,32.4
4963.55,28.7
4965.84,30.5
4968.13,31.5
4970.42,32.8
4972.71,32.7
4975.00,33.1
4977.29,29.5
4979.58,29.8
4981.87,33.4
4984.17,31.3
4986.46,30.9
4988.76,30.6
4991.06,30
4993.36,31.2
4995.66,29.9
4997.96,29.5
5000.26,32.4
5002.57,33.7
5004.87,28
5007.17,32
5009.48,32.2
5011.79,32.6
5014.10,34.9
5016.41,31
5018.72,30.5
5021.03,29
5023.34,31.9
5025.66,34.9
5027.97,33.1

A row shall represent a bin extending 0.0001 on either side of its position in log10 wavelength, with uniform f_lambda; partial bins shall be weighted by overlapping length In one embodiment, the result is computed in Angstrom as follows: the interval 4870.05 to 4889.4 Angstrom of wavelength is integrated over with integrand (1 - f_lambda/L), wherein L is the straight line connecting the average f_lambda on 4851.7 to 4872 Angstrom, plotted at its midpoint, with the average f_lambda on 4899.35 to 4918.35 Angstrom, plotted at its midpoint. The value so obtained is 0.5 Angstrom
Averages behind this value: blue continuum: 33.9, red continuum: 31.5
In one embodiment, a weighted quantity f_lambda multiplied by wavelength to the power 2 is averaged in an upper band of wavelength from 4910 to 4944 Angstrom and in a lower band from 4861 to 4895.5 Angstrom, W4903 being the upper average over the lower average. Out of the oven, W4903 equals 0.95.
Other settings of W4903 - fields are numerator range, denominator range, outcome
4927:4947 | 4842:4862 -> 1.05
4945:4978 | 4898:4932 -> 1.01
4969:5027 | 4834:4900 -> 1.02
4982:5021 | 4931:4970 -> 1.01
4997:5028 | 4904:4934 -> 1.04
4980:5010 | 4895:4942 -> 1.00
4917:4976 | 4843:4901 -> 1.00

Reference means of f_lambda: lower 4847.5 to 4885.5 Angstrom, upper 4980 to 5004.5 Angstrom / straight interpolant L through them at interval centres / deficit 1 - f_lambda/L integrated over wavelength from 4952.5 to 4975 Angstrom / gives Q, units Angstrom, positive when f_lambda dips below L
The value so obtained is -0.24 Angstrom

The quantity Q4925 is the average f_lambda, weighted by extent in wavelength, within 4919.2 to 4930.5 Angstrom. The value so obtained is 32.4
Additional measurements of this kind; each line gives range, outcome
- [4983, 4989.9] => 30.9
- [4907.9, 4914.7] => 30.5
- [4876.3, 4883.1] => 32.7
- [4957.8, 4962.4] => 33.4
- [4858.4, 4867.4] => 39.4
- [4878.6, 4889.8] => 33.8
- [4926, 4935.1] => 32.4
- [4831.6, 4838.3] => 31.9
